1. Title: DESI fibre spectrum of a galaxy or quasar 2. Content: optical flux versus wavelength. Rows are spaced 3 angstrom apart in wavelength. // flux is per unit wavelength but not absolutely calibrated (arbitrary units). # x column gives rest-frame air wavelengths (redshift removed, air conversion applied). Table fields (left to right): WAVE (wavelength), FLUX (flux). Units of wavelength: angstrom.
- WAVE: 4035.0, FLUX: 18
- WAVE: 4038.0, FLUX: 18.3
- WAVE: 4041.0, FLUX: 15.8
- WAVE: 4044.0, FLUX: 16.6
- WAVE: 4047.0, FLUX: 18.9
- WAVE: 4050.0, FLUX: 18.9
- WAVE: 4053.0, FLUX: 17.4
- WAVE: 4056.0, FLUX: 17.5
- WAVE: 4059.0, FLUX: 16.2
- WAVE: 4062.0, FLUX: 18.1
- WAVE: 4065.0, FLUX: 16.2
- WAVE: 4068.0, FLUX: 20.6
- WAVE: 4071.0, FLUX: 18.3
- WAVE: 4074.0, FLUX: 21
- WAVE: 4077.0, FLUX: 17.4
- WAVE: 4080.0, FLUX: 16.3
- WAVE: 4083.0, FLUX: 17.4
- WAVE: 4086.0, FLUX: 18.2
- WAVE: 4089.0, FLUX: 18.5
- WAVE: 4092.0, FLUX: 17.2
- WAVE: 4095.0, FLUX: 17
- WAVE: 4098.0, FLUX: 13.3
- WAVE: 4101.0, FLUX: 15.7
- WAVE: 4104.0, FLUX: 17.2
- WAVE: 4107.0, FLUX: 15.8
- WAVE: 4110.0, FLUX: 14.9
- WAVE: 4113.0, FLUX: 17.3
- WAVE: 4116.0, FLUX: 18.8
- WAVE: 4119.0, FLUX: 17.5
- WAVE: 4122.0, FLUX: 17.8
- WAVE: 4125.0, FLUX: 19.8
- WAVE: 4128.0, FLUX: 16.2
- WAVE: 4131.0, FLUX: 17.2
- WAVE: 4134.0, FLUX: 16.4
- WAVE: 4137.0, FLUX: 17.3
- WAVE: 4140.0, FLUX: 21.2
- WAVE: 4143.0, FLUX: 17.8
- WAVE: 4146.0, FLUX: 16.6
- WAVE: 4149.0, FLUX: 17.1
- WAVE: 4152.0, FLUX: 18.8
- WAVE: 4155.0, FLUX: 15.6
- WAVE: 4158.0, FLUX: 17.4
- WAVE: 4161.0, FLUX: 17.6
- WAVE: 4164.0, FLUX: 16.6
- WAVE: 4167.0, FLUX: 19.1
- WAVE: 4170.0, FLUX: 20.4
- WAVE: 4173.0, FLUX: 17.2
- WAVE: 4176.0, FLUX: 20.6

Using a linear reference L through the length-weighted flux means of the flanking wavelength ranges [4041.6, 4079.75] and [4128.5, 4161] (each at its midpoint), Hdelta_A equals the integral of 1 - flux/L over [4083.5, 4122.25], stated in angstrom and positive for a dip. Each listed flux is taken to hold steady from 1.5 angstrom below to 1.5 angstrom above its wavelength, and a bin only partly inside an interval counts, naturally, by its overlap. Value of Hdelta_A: 2.0 angstrom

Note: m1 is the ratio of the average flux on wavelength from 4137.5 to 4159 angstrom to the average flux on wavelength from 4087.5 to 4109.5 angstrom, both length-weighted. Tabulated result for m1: 1.1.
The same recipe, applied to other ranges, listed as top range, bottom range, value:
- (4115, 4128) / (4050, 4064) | 1.04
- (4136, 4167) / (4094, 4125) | 1.06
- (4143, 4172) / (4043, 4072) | 0.99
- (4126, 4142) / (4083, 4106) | 1.06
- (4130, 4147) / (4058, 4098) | 1.00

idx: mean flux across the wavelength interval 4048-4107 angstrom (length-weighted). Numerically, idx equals 17.5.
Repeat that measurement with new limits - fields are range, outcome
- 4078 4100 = 16.8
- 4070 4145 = 17.4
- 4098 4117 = 16.3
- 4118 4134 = 17.6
